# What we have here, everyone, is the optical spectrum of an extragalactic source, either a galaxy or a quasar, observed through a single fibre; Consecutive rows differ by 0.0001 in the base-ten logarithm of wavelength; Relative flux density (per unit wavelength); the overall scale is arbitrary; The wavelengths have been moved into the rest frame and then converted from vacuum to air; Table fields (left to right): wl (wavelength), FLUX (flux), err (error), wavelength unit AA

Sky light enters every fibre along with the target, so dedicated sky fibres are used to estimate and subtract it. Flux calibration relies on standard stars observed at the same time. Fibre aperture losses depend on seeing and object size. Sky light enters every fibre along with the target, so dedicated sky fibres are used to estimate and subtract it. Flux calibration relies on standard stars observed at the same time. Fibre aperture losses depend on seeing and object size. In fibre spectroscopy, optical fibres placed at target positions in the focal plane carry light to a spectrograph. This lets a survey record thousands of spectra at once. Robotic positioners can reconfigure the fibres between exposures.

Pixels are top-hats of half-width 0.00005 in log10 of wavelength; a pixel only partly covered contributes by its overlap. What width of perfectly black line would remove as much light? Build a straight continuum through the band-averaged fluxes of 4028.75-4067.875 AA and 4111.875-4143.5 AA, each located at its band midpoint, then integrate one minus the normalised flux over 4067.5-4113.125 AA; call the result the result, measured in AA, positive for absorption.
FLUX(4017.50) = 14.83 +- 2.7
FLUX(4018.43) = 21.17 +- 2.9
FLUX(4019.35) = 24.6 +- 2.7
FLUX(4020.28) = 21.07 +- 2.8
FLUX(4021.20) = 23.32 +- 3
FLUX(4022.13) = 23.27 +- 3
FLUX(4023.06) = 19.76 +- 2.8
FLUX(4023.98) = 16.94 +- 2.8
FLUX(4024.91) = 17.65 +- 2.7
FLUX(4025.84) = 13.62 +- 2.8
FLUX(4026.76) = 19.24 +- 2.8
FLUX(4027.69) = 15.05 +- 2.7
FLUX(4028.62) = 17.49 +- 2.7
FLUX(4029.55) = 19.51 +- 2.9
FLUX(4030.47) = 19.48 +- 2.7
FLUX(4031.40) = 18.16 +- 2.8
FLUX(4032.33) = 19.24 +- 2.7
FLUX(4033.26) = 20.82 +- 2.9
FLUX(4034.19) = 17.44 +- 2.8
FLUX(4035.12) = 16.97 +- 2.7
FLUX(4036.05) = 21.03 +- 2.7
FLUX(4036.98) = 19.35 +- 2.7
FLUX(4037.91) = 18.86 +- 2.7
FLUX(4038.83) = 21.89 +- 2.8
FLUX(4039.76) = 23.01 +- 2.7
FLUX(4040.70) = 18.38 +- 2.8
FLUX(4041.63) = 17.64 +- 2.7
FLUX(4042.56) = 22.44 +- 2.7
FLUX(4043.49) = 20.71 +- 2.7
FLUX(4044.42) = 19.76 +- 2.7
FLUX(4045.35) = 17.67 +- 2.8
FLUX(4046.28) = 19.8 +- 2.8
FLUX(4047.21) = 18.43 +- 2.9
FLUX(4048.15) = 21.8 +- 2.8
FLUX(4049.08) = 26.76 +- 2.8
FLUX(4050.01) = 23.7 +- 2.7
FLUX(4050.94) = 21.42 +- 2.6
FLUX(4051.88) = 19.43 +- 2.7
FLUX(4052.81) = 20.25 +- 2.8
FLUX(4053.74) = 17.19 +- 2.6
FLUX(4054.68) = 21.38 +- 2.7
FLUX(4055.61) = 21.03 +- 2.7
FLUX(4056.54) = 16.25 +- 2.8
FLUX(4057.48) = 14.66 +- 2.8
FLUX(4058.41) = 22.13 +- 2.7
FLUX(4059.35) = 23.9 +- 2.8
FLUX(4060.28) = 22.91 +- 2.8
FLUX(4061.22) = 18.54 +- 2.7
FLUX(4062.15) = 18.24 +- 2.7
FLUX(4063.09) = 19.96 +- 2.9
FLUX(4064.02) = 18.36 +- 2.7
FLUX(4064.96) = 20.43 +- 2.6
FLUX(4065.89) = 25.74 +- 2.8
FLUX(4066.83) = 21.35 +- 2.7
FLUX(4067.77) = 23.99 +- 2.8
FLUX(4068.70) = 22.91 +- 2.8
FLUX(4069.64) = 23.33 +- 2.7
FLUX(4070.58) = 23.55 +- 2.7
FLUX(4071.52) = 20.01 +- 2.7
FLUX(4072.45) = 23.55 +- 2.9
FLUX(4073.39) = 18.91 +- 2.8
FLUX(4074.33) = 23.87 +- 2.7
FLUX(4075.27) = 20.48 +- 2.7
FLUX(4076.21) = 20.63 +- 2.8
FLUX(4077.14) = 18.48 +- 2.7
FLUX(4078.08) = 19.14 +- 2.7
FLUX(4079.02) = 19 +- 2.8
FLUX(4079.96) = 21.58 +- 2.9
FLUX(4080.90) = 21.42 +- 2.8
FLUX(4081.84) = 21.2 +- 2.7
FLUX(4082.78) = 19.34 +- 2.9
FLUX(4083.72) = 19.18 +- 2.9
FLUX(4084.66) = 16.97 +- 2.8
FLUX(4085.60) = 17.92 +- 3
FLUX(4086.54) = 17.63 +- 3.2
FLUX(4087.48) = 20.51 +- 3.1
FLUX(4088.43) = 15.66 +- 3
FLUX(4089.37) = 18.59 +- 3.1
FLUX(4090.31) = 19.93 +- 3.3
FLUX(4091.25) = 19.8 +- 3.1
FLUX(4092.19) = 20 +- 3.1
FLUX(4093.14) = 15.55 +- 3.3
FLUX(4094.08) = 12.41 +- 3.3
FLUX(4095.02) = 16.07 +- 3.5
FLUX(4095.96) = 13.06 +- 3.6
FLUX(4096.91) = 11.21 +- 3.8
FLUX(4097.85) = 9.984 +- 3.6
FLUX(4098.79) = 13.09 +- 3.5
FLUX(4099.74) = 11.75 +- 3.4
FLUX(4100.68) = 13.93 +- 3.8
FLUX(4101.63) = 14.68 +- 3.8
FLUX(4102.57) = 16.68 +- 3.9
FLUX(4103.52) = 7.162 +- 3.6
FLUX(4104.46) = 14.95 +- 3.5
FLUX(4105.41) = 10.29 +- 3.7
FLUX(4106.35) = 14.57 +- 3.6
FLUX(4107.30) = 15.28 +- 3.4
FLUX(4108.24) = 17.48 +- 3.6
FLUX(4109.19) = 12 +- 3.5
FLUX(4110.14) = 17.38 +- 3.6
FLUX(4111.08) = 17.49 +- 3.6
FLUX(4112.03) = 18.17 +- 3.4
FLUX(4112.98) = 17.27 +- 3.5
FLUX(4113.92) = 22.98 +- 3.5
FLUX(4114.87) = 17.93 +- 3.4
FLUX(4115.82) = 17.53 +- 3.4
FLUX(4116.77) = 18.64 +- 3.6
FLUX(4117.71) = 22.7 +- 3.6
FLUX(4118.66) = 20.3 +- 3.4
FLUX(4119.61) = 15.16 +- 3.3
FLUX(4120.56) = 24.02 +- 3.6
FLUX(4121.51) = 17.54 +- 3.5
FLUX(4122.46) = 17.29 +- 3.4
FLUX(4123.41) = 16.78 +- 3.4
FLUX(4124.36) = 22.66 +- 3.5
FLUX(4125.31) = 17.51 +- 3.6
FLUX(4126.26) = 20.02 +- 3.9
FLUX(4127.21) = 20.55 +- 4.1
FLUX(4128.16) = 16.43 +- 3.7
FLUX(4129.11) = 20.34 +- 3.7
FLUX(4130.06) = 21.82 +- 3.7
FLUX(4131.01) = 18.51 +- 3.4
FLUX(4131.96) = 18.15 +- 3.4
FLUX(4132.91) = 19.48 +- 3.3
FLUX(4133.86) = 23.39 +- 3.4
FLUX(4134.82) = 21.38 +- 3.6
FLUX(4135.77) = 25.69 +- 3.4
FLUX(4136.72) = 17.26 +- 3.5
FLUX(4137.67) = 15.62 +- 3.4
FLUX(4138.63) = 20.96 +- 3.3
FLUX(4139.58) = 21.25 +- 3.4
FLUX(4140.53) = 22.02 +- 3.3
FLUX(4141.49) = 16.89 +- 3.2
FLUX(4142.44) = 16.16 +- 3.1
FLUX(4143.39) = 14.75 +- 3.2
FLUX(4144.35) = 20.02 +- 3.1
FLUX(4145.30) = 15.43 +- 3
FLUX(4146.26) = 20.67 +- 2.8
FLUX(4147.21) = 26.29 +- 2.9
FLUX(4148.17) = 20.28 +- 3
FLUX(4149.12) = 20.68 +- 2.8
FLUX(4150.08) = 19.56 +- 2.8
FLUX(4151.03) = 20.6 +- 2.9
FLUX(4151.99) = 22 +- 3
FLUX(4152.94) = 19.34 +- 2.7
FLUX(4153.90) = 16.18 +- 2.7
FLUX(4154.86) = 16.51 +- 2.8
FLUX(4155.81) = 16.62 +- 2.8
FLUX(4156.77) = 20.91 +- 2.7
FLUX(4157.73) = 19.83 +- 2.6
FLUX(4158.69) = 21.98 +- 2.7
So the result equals 5.3 AA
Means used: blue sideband 20.2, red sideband 19.4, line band 17.5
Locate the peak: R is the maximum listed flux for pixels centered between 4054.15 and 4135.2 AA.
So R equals 25.74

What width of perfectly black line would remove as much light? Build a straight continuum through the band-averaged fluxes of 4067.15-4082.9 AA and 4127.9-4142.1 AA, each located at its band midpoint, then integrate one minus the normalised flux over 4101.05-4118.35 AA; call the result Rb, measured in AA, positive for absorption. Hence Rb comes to 3.5 AA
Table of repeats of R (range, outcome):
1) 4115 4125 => 24.02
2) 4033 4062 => 26.76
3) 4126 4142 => 25.69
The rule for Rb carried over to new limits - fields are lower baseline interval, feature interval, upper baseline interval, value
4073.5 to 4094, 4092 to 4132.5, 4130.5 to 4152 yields 5.95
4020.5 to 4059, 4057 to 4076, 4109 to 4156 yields -1.79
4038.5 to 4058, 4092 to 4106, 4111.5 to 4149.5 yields 4.60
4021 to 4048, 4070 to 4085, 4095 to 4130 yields -2.32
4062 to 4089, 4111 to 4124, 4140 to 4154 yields 0.64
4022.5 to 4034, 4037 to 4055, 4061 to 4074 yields -0.84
